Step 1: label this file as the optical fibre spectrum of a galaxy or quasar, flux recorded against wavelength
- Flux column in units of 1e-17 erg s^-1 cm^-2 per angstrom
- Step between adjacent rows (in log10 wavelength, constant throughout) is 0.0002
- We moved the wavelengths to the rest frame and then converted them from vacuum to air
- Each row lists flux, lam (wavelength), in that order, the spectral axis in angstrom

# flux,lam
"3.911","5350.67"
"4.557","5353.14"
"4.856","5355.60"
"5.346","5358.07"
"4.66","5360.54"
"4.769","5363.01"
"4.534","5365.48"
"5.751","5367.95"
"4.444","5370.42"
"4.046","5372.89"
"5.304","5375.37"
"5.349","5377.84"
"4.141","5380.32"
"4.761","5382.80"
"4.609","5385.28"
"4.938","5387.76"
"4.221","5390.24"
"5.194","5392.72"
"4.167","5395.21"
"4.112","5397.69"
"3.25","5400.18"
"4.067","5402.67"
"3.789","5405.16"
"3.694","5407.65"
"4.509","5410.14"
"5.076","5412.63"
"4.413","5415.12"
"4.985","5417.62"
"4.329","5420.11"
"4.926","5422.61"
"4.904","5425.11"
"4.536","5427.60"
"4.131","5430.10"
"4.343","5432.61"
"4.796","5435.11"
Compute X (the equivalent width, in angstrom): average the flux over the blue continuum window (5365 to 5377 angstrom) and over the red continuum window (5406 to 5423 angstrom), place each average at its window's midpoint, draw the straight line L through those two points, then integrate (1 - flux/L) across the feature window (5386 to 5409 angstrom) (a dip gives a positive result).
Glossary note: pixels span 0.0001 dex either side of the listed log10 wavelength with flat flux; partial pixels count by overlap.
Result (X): 2.4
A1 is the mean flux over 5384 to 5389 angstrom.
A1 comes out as 4.77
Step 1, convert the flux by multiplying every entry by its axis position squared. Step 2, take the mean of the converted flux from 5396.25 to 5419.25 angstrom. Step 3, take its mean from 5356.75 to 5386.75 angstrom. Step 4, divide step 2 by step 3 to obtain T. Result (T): 0.89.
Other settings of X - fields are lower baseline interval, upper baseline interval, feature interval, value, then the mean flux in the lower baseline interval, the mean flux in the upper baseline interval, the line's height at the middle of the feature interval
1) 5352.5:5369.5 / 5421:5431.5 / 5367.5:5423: 3.0 angstrom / 4.93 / 4.61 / 4.76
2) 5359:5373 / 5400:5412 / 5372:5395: -1.5 angstrom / 4.77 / 3.98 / 4.42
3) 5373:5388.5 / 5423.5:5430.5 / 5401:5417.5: 1.4 angstrom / 4.79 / 4.6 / 4.67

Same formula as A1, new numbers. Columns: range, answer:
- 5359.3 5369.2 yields 4.93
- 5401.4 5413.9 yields 4.23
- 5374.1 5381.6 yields 4.92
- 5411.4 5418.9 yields 4.82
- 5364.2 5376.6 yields 4.82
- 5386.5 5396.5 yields 4.63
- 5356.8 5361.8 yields 4.99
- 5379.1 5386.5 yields 4.5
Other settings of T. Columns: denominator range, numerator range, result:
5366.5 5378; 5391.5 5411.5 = 0.84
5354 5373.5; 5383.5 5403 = 0.91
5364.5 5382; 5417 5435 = 0.98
